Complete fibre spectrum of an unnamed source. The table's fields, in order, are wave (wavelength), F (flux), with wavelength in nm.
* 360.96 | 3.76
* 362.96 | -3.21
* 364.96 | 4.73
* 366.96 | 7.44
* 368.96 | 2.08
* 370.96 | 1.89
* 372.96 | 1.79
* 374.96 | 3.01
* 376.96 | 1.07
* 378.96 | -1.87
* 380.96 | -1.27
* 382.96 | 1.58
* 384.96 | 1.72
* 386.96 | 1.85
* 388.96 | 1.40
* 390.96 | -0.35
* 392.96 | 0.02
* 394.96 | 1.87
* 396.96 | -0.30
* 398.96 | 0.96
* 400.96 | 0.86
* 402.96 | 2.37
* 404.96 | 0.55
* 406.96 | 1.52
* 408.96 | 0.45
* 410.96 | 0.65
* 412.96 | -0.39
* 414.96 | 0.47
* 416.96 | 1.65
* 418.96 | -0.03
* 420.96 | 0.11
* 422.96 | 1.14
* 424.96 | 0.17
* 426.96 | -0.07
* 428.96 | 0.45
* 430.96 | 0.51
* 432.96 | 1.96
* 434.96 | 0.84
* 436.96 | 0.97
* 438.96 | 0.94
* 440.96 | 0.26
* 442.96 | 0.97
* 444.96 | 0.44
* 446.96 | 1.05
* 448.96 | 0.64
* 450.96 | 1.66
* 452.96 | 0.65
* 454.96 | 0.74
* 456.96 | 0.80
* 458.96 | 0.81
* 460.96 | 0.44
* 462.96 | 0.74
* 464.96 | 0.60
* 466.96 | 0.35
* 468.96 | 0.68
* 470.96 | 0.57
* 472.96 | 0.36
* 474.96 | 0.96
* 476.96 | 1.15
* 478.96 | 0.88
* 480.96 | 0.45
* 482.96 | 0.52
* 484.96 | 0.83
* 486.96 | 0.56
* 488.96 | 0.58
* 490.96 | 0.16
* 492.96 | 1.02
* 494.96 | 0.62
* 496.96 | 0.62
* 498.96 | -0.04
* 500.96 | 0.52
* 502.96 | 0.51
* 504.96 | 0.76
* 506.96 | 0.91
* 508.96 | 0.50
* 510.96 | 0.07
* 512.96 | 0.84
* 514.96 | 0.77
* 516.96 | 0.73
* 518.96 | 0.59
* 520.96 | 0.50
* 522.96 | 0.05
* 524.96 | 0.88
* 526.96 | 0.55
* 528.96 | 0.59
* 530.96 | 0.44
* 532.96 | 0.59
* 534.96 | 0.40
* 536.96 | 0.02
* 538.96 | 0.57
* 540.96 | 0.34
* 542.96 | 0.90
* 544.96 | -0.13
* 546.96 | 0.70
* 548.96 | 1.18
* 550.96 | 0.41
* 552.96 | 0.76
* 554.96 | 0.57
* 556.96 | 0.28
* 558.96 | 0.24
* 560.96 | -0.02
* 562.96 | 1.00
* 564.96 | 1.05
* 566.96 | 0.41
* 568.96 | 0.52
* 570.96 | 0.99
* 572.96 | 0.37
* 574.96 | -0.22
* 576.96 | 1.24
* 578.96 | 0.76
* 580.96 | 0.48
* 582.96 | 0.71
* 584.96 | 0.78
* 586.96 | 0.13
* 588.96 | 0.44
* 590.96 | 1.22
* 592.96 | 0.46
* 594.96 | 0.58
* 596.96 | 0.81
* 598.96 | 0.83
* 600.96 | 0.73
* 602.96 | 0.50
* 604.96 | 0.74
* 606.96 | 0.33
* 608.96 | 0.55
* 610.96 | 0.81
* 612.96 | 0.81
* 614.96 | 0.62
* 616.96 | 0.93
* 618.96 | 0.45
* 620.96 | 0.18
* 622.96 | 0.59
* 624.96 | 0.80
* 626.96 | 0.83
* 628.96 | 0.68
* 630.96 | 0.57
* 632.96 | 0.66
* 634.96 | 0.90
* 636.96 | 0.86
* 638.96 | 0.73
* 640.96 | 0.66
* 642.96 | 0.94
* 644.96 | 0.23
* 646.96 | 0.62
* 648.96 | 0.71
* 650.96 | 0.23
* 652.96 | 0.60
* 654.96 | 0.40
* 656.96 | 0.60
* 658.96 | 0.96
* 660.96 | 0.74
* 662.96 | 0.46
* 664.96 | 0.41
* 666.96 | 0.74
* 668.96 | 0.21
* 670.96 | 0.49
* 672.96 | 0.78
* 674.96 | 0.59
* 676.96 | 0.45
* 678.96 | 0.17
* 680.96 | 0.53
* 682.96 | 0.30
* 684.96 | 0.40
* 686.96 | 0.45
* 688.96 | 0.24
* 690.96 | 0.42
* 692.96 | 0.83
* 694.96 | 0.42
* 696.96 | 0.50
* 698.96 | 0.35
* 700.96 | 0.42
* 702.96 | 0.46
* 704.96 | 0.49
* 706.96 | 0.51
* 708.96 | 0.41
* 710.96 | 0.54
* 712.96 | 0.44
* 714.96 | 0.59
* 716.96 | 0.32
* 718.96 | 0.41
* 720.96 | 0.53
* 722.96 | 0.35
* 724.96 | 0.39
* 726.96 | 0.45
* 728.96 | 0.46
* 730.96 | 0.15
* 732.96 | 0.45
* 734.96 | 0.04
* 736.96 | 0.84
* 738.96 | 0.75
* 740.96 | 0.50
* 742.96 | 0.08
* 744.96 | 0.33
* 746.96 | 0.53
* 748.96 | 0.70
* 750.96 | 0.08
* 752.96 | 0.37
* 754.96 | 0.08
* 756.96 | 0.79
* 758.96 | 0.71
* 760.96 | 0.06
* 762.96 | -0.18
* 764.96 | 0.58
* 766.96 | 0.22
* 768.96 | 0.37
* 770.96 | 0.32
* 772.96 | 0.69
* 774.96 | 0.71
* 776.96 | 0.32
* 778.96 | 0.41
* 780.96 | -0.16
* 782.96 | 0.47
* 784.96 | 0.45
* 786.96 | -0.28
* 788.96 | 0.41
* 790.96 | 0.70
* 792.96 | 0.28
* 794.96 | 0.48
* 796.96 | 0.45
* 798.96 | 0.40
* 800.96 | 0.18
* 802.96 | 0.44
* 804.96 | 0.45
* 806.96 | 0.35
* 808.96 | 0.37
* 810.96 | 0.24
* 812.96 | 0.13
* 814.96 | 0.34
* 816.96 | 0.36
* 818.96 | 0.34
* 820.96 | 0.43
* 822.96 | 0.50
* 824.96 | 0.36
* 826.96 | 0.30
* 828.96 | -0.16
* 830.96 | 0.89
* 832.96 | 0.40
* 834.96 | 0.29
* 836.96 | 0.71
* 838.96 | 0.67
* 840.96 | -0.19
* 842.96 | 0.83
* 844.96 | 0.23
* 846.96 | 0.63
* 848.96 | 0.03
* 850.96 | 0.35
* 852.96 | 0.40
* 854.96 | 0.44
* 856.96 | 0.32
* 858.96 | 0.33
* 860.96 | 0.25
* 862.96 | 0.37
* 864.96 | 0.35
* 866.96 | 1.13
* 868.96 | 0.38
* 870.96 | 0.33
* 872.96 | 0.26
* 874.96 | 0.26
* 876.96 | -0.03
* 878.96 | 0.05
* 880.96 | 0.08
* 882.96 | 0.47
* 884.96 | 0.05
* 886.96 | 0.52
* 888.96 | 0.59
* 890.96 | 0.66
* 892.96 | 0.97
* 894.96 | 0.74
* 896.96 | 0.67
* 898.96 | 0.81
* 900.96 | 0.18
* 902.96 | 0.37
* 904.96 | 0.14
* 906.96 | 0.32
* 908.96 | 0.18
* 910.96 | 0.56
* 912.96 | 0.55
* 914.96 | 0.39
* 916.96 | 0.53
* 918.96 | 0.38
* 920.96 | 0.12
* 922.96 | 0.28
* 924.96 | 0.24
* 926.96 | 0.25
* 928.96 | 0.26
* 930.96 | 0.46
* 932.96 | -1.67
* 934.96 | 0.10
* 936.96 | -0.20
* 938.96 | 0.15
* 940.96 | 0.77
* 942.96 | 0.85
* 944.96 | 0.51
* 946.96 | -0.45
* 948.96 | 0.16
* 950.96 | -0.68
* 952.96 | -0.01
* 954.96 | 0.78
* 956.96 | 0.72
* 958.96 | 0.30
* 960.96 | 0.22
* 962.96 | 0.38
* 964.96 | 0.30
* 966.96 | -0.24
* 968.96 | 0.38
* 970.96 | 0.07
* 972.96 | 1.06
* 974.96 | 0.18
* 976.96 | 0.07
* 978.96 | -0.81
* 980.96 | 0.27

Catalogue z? 0.360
